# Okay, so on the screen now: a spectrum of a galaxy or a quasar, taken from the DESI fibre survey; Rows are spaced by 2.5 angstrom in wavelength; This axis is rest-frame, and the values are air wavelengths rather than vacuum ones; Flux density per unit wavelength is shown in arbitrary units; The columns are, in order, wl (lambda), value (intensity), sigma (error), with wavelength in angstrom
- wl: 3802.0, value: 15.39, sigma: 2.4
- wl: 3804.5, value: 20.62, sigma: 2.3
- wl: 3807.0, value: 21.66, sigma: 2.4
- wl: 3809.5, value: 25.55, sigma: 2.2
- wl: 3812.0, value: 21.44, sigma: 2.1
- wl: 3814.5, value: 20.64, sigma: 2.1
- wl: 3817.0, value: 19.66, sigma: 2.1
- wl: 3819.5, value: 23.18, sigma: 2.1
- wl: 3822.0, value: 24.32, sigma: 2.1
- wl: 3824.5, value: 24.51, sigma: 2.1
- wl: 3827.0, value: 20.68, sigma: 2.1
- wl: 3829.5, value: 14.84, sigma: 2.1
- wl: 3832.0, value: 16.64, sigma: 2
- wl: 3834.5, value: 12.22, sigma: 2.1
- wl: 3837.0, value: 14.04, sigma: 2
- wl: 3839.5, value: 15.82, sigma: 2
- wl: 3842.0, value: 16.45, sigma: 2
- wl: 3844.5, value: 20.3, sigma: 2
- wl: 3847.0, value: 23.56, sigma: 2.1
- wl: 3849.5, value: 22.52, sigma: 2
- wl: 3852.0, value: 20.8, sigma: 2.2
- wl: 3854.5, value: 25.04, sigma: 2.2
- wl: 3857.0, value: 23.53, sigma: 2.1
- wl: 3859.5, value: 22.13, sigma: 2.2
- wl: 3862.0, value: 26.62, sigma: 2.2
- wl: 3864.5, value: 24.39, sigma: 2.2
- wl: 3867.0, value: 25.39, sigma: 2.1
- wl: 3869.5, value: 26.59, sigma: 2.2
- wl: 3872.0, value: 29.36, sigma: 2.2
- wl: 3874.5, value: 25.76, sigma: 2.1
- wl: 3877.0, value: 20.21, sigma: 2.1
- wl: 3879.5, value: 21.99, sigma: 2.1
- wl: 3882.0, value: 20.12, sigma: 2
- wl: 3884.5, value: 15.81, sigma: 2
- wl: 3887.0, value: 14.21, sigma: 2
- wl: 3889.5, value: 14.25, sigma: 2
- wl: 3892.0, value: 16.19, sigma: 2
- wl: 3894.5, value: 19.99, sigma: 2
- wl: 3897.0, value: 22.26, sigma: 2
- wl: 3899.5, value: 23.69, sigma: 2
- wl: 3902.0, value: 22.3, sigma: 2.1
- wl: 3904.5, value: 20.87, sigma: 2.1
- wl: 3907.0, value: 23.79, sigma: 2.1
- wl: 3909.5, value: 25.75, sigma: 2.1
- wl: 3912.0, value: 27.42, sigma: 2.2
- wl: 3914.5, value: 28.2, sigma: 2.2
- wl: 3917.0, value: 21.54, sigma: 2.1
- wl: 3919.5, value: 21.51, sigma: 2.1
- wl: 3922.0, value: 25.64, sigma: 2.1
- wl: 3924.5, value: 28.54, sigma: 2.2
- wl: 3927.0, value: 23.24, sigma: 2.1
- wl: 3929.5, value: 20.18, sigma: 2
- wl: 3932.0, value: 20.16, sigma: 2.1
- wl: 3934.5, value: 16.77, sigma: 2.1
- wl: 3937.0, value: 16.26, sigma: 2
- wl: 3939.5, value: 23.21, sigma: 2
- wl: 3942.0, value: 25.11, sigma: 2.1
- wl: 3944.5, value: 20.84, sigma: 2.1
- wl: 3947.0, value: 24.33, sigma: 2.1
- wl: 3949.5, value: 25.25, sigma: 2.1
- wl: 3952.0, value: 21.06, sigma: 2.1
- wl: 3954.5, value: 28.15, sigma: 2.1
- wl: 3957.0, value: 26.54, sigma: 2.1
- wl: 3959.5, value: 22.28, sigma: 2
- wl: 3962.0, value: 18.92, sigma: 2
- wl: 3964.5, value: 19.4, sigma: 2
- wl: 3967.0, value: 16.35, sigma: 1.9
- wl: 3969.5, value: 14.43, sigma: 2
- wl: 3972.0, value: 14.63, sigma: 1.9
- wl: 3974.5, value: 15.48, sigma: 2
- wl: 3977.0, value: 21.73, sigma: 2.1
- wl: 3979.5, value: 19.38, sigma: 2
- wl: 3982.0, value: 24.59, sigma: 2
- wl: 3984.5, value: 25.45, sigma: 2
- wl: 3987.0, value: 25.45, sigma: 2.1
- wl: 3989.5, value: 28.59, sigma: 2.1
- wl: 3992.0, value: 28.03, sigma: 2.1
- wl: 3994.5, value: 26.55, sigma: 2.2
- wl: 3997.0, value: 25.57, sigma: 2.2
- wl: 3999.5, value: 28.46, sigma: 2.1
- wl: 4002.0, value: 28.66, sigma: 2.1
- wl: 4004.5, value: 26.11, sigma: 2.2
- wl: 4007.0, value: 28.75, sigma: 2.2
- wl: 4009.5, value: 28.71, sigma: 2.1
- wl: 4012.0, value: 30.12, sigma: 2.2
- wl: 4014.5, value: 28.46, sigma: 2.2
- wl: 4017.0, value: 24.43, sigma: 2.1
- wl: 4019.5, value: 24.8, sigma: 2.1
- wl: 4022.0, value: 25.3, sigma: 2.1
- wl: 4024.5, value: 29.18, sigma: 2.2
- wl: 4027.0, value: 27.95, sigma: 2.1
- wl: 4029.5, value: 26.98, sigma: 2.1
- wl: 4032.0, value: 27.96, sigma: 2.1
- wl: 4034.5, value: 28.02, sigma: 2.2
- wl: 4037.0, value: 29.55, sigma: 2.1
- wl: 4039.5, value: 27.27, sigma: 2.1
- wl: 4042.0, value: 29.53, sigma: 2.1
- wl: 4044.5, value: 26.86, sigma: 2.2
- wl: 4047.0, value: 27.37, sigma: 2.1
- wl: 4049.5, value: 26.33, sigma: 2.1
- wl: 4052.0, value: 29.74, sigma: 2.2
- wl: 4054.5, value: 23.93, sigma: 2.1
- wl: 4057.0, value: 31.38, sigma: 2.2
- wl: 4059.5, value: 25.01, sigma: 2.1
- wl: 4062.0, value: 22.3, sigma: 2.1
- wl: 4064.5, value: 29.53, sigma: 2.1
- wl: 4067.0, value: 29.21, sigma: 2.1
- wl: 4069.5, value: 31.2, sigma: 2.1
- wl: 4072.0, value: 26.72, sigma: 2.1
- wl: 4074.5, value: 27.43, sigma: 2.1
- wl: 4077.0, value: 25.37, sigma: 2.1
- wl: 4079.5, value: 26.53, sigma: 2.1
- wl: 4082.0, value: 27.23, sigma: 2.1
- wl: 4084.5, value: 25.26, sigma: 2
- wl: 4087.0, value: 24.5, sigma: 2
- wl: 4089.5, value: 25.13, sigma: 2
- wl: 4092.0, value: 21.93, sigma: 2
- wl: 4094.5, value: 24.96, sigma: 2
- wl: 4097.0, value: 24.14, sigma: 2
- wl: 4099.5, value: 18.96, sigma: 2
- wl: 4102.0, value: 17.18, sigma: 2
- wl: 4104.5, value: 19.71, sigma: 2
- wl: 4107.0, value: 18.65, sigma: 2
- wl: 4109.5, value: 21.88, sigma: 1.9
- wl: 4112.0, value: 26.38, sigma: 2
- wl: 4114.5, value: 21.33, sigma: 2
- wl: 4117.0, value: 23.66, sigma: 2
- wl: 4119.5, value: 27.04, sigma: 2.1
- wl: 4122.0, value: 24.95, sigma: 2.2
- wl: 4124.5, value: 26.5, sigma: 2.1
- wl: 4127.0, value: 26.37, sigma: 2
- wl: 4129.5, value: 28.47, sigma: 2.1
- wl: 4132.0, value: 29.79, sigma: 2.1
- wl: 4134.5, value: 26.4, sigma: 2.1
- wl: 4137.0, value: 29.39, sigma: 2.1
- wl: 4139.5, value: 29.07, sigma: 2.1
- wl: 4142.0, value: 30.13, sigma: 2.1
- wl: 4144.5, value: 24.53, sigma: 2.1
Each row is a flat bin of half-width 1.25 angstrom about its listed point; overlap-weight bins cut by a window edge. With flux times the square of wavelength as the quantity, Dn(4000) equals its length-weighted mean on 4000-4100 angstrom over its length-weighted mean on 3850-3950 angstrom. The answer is 1.29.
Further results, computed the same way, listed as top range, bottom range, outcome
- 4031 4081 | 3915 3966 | 1.30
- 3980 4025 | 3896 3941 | 1.23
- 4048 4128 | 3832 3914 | 1.30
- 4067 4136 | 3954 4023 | 1.09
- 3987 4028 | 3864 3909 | 1.35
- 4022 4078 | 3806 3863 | 1.49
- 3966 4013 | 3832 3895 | 1.25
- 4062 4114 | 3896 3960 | 1.14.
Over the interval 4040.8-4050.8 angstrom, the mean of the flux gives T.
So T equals 27.5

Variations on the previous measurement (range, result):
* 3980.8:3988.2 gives 25.2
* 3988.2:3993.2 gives 28.3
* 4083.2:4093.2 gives 24.2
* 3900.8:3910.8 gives 23.2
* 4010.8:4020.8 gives 26.9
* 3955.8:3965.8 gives 21.7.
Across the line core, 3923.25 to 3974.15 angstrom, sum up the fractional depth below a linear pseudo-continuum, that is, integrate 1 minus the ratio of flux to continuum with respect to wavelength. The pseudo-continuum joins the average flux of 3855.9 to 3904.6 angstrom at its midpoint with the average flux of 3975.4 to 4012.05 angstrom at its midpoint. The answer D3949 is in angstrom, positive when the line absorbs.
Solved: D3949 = 6.7 angstrom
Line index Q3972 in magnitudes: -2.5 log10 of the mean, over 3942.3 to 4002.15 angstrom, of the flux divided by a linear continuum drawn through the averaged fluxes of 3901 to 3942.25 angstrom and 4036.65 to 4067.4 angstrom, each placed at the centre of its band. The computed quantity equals 0.084 mag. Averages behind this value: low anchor 22.9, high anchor 27.4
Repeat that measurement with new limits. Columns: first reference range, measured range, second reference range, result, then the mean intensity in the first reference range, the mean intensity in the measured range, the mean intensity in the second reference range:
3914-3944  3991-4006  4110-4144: -0.143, 22.3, 27.2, 26.7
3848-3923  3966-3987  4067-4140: 0.213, 22.6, 19.4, 25.1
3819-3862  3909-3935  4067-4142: -0.094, 20.2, 23.7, 25.2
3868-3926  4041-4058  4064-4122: -0.159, 22.5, 27.8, 24.5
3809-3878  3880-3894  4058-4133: 0.312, 21.6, 16.6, 24.9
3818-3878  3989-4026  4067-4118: -0.182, 21.6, 27.4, 24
